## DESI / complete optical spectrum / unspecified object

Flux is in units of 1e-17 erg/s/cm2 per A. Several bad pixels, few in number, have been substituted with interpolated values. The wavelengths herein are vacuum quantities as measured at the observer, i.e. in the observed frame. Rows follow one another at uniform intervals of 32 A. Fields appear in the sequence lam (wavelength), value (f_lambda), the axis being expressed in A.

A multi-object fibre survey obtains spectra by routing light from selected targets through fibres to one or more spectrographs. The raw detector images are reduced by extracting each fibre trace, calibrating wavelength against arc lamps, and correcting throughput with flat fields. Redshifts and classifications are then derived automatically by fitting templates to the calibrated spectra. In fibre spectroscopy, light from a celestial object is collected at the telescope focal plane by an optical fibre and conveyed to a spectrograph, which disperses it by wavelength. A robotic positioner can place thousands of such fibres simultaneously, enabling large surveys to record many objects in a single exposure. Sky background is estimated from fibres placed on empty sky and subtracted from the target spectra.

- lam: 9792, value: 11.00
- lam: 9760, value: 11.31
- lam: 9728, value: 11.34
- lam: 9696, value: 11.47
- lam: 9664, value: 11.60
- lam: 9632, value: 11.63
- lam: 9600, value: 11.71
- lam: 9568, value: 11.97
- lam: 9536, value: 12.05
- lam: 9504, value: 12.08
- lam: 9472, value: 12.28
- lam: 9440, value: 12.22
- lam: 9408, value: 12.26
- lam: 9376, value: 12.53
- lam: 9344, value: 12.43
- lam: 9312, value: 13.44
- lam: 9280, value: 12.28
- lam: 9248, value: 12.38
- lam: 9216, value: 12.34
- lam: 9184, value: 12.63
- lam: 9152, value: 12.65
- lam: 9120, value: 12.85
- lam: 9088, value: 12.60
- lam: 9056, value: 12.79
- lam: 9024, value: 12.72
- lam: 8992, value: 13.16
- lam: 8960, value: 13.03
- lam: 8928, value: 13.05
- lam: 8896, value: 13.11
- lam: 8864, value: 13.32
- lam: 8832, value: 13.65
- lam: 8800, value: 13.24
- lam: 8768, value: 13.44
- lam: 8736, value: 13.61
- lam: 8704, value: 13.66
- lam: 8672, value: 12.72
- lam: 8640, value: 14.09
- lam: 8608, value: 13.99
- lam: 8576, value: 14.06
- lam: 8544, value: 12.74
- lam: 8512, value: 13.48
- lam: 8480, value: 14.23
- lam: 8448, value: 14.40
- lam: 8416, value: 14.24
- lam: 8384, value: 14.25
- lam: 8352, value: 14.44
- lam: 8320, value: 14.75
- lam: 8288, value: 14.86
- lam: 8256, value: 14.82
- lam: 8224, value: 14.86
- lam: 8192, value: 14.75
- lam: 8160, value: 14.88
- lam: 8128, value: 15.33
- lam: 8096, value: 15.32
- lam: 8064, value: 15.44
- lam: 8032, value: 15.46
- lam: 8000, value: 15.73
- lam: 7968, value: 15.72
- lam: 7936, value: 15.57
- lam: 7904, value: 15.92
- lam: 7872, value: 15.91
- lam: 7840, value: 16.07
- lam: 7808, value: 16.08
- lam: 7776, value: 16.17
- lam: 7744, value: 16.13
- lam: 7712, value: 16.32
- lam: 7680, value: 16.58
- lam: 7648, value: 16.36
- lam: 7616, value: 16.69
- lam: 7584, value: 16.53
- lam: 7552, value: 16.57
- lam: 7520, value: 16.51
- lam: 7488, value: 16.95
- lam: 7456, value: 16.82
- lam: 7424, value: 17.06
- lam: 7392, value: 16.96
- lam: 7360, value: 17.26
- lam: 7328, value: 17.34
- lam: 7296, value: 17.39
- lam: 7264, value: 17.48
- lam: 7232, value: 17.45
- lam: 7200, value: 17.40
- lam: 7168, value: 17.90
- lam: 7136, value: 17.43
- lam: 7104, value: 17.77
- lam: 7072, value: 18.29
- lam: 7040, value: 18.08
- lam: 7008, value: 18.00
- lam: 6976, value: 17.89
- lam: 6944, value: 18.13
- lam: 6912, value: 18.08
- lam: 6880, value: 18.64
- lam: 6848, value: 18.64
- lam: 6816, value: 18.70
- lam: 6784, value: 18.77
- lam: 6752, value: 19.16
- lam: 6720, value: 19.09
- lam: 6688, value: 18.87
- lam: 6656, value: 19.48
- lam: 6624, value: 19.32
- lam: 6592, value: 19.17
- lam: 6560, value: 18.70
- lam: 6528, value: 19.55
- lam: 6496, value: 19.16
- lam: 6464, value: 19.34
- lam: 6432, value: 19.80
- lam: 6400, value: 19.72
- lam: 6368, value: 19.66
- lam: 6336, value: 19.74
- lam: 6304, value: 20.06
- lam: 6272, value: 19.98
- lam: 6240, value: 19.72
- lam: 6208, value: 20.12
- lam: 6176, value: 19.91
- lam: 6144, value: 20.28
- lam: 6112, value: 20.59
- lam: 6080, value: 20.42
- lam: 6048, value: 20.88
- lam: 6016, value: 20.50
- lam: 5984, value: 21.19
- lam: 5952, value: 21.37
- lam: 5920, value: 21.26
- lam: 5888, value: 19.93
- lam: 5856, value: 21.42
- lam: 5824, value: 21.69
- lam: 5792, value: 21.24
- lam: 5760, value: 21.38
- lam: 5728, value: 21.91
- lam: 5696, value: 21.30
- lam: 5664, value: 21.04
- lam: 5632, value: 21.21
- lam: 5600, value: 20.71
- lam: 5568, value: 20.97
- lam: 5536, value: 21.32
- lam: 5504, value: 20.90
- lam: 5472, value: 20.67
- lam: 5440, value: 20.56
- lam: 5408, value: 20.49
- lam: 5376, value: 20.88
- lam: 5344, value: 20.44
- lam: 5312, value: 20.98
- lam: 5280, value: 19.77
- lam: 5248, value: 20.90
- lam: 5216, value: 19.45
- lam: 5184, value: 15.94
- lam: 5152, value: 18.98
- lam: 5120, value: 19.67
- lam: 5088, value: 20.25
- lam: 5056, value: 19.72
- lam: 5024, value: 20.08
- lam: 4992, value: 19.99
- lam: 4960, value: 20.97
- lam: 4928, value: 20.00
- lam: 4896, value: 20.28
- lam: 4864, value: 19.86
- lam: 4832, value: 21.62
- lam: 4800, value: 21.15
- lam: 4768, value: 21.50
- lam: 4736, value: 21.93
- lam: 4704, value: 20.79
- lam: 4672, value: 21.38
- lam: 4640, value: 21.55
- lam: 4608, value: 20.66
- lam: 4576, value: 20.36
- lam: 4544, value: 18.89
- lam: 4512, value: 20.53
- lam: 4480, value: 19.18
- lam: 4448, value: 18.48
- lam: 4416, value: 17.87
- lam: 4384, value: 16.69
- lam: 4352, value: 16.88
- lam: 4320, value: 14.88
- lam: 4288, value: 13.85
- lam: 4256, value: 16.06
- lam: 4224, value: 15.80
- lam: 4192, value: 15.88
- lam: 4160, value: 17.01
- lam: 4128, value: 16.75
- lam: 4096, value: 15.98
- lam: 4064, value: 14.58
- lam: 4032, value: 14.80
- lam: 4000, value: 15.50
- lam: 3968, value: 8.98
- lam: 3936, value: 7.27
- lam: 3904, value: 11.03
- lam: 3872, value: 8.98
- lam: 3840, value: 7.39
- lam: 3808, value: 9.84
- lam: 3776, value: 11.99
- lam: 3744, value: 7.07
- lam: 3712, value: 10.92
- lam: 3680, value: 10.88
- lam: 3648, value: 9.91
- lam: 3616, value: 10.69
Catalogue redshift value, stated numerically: 0.00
